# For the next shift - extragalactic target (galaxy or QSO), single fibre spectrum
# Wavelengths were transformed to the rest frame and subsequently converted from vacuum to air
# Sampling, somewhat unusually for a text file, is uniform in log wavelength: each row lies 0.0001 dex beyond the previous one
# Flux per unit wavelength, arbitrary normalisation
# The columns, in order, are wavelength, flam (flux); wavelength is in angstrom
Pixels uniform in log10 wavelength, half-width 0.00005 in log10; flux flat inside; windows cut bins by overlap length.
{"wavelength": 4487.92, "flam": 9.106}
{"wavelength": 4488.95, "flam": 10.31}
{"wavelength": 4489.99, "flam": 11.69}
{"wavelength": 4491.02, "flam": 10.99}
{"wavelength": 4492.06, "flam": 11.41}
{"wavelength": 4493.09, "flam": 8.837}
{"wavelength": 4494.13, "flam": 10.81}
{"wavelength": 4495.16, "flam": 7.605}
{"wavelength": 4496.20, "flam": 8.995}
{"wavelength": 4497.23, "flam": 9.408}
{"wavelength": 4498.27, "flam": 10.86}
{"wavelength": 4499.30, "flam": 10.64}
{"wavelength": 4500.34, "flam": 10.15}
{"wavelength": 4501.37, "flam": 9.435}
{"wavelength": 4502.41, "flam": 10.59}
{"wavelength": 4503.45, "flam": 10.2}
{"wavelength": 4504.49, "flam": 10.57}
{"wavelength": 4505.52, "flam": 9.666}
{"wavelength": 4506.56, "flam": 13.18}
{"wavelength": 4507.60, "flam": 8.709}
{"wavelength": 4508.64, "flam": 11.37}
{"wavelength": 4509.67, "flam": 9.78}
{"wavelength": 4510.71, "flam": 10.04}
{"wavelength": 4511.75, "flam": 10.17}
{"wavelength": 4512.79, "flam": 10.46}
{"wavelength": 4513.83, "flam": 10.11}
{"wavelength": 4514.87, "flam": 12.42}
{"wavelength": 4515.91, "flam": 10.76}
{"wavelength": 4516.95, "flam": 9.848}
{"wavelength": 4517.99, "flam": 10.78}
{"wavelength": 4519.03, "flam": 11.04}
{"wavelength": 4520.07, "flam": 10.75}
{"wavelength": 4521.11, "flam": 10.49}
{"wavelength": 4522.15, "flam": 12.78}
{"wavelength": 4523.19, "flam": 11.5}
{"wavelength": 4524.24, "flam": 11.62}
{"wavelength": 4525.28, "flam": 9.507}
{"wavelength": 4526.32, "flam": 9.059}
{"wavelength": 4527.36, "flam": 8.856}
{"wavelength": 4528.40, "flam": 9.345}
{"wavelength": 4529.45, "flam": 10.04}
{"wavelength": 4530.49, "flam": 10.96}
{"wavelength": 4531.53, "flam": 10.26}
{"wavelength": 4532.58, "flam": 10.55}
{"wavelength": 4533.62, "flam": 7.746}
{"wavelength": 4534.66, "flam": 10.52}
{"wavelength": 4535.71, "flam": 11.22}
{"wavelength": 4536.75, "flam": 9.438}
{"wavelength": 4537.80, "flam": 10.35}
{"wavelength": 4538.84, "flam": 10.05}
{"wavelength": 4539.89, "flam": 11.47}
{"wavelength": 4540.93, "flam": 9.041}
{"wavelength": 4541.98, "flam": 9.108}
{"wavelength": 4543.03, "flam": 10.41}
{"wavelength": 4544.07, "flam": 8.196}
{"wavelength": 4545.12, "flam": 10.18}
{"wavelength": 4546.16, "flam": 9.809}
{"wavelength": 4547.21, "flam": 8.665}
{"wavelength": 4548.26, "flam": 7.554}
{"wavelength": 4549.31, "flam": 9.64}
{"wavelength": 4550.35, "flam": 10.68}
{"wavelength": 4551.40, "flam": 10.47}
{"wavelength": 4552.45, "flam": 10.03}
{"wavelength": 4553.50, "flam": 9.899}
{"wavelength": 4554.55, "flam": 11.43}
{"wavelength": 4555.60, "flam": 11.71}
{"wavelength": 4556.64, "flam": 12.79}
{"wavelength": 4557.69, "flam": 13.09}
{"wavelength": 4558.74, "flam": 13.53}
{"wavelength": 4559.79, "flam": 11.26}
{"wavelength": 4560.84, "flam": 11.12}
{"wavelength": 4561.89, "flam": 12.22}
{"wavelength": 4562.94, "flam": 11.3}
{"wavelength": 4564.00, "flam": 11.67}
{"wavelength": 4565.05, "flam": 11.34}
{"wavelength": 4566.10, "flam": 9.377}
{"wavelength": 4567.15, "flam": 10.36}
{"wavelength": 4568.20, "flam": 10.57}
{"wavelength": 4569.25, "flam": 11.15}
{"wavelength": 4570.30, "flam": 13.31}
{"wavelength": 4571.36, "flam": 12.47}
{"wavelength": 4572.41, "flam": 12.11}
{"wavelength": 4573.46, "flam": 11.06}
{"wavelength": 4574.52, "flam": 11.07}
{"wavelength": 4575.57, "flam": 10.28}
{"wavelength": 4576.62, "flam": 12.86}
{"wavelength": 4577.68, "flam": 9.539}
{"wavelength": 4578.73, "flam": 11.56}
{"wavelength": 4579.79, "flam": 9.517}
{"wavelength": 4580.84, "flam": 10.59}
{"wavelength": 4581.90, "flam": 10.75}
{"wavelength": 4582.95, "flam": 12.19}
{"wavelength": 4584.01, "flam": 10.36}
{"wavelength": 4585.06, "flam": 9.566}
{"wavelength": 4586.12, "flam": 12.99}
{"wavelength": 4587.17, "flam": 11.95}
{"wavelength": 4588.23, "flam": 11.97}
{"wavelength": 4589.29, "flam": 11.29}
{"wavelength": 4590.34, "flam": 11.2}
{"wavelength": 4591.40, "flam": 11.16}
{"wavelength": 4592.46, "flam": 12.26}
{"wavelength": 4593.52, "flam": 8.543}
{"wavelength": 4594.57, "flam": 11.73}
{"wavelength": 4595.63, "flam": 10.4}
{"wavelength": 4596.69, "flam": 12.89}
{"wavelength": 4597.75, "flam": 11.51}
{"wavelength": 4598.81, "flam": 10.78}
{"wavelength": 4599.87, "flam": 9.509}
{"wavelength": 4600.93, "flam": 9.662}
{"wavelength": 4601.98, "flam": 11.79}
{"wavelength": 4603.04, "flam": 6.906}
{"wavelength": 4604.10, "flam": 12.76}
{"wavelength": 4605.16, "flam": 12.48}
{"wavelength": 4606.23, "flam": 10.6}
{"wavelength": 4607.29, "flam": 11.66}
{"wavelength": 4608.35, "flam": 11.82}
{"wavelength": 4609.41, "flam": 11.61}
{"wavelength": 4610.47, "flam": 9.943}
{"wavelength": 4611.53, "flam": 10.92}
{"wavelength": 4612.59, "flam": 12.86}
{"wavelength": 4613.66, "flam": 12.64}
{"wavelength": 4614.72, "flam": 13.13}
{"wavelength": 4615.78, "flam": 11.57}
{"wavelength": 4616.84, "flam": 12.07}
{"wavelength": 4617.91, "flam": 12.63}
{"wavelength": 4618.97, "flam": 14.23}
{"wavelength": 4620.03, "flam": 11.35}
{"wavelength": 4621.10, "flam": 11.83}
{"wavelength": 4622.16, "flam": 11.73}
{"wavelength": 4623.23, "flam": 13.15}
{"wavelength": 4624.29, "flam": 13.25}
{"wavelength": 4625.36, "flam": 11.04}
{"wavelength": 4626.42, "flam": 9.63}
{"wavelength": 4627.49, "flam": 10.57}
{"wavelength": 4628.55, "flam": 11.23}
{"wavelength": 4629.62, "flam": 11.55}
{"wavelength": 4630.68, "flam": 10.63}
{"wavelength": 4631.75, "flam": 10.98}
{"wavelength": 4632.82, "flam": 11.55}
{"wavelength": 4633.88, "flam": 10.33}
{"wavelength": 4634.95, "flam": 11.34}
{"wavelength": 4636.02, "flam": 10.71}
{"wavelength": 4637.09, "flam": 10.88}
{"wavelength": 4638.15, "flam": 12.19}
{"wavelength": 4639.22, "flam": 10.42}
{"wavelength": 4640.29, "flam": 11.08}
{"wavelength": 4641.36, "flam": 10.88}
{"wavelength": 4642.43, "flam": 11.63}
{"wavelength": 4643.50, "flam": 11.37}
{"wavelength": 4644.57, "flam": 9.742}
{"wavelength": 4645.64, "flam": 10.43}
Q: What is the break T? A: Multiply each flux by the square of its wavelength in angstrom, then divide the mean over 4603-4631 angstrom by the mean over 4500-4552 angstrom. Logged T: 1.2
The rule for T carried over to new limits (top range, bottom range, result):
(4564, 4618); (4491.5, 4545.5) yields 1.14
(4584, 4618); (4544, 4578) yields 1.05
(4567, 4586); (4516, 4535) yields 1.10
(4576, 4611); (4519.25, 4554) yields 1.13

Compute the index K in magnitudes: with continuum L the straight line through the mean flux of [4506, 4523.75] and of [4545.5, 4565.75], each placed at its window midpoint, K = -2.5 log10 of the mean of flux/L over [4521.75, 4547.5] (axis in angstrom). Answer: 0.09 mag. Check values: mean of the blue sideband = 10.8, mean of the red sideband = 10.9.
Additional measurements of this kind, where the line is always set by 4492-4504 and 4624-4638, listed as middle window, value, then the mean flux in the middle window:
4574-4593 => -0.05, 11.2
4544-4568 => -0.04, 10.8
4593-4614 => -0.02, 11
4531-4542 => 0.02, 10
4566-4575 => -0.09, 11.4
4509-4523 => -0.08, 10.8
